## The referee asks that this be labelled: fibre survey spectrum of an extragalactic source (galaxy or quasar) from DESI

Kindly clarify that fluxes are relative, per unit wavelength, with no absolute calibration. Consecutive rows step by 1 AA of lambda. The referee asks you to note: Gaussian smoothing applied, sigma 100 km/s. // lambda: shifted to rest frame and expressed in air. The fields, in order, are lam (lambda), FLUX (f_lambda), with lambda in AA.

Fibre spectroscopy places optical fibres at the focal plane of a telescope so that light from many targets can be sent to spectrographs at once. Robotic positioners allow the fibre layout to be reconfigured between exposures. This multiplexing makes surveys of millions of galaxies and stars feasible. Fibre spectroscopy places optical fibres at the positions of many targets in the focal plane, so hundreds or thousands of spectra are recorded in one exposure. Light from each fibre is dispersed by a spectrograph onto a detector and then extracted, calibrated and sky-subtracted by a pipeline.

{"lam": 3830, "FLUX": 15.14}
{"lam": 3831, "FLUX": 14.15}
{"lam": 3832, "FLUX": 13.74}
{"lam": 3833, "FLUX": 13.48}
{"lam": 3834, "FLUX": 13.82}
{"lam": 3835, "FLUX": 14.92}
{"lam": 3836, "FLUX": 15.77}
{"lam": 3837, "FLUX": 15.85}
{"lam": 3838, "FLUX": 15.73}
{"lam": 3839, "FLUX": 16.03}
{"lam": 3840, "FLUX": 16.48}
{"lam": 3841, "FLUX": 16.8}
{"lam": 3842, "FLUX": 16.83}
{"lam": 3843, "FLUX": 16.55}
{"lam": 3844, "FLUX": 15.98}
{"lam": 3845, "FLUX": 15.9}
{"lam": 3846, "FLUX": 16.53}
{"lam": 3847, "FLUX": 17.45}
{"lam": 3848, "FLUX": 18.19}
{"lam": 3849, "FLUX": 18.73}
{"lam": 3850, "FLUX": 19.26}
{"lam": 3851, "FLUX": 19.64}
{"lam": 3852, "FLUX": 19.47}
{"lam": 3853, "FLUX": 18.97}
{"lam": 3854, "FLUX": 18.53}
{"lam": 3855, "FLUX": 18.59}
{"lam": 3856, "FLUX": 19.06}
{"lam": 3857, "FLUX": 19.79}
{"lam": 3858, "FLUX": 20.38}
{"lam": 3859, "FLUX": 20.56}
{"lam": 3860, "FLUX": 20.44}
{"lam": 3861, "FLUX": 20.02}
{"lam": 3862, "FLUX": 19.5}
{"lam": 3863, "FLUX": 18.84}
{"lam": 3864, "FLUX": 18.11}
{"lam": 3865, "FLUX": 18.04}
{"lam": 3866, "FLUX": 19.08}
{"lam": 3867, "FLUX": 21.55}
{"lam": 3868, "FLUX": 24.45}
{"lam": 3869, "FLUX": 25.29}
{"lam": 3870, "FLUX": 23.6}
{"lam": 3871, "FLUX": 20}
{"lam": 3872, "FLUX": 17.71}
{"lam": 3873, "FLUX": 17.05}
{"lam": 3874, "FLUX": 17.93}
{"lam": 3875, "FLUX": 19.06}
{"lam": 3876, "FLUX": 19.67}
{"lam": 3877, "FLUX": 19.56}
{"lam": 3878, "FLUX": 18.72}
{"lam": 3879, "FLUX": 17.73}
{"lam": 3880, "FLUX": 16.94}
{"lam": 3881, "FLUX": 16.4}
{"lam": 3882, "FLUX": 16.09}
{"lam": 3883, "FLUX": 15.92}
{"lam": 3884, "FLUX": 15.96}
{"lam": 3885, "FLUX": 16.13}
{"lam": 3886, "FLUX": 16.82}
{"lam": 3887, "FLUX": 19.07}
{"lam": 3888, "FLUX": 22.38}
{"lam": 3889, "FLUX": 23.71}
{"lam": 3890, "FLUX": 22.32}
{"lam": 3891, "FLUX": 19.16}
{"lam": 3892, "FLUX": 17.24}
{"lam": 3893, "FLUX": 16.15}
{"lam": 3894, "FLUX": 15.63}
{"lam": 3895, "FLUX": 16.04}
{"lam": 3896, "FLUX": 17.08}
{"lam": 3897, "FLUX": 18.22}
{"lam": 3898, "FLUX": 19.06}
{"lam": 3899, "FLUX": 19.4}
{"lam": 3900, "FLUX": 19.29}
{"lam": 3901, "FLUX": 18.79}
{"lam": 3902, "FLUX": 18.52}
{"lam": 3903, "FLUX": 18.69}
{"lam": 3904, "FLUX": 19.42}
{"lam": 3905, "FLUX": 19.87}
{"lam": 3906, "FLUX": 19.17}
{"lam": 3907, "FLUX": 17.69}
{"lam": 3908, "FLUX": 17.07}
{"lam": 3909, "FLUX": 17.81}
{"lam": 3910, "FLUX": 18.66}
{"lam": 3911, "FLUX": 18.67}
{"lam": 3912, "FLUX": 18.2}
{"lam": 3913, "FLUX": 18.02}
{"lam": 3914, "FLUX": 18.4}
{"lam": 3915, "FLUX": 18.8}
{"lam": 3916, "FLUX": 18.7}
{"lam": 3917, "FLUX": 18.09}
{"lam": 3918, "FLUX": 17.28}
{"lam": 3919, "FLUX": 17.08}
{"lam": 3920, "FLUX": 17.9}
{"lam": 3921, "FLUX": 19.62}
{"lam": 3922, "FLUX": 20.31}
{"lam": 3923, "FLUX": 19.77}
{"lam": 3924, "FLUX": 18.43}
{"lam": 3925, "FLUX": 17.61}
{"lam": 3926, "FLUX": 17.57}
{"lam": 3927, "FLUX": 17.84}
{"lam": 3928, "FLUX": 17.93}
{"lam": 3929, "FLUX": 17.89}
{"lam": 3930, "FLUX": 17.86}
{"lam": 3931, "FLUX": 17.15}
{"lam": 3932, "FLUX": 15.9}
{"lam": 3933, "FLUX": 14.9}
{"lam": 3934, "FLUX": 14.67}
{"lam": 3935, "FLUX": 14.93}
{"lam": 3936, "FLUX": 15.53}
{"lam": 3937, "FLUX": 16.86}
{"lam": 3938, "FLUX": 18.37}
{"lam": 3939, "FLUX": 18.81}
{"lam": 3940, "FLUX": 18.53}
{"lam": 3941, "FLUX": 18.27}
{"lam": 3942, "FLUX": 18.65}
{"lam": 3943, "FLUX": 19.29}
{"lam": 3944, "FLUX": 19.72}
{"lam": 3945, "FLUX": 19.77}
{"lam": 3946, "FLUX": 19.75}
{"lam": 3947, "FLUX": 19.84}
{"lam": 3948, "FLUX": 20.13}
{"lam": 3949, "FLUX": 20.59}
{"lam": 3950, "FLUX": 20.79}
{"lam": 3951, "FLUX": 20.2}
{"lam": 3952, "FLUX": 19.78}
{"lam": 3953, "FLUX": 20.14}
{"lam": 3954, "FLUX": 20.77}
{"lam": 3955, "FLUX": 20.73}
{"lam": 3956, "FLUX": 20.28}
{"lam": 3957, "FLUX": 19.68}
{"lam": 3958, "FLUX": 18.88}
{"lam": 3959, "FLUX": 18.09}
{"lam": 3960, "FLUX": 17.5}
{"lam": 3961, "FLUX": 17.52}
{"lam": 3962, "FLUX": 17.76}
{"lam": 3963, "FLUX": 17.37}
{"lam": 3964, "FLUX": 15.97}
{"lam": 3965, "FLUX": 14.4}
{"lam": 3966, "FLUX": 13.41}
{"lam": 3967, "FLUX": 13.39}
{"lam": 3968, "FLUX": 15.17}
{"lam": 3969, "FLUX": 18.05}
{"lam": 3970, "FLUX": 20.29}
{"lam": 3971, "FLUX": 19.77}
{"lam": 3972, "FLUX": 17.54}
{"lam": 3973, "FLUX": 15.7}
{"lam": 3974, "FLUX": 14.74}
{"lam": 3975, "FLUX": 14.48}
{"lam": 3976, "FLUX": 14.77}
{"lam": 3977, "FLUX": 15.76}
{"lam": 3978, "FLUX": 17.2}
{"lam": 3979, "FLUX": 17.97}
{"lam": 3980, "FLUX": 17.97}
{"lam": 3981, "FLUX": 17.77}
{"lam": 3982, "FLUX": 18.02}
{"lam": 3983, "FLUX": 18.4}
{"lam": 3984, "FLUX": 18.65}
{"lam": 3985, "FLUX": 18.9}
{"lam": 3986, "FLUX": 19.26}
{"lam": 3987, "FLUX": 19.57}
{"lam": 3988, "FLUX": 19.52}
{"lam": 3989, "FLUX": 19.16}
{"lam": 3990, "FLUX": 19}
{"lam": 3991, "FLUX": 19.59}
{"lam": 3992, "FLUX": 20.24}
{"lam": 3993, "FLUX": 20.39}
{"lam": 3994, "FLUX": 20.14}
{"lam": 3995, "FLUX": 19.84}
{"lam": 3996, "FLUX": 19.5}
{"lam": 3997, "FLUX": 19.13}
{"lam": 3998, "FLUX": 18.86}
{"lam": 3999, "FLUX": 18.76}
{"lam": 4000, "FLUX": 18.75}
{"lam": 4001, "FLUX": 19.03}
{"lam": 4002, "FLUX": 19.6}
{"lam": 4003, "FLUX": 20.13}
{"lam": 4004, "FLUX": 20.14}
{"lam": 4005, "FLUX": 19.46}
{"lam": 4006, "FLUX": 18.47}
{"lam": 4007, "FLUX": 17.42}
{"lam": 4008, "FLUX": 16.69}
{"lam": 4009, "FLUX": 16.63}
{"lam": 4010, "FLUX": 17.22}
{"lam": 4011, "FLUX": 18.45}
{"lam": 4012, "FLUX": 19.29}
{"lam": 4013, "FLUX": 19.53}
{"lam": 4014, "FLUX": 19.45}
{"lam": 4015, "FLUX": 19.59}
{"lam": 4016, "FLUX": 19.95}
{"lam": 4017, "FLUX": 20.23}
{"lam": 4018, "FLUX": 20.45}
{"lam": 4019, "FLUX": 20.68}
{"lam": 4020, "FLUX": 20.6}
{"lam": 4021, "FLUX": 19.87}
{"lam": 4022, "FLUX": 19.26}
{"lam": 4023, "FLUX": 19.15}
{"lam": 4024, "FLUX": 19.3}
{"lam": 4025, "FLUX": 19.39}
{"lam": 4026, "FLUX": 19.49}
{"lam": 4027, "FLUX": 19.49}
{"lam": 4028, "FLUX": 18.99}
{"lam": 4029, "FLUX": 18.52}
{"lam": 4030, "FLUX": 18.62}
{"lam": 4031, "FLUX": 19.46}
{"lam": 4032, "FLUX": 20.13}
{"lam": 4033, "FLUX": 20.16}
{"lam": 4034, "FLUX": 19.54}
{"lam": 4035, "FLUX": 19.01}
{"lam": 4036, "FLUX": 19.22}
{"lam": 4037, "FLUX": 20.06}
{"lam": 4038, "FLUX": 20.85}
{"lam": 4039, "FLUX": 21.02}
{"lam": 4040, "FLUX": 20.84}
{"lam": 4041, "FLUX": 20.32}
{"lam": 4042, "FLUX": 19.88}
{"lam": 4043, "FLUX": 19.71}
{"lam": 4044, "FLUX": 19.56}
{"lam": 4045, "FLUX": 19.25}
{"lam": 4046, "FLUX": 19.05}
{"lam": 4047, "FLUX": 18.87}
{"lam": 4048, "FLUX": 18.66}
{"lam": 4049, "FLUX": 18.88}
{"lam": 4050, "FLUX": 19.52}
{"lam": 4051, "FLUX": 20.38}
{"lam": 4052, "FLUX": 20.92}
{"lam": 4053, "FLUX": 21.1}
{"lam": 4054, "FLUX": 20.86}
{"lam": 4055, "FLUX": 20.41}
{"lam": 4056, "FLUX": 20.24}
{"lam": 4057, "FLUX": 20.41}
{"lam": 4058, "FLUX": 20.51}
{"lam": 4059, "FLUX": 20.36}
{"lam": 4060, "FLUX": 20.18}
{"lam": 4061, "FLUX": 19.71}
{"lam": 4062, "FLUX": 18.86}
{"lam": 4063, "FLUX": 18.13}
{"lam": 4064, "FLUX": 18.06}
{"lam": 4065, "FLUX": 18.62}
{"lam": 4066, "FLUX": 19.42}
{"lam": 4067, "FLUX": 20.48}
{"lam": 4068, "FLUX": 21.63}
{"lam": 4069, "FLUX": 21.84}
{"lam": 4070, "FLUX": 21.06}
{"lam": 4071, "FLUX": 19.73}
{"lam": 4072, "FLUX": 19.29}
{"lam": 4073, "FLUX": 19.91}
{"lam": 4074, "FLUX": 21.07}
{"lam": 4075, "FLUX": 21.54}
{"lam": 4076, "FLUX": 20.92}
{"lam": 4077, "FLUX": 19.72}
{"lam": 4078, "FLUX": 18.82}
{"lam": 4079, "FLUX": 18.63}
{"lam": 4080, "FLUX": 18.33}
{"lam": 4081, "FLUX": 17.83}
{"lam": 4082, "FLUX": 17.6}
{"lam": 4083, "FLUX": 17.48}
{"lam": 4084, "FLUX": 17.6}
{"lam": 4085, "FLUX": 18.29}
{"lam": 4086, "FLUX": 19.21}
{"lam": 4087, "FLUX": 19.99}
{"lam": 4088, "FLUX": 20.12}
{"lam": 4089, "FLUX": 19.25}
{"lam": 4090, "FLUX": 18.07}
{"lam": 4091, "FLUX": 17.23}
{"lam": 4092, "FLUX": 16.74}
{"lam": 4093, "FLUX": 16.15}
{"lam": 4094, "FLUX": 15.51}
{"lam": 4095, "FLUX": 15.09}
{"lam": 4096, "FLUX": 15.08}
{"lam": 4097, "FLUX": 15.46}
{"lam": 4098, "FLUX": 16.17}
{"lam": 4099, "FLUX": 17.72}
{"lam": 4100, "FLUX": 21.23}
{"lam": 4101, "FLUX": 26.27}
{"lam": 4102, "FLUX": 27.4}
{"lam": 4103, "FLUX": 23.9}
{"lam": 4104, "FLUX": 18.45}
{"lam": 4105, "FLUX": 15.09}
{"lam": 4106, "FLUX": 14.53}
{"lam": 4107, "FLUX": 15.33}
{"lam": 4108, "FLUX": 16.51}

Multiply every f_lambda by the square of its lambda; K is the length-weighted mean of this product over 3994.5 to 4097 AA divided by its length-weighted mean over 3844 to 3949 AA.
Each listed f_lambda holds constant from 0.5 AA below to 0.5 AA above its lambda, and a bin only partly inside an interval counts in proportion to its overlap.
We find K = 1.12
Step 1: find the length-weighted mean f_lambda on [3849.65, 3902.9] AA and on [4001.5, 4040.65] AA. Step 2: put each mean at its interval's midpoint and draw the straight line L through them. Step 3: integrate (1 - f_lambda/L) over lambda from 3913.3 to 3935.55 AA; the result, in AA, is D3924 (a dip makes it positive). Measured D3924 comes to 1.70 AA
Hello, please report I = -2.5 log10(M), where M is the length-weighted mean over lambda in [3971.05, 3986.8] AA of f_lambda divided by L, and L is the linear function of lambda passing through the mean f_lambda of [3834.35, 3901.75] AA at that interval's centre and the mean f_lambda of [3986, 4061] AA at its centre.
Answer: 0.12 mag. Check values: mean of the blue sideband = 18.4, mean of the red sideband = 19.6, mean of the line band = 17.3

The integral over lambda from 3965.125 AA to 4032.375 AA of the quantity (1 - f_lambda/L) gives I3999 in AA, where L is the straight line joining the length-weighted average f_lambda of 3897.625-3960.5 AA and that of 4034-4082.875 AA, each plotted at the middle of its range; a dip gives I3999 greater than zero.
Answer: 2.4 AA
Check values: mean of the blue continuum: 18.5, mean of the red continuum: 19.8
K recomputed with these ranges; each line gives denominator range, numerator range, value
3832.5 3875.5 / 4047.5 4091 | 1.19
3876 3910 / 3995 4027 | 1.12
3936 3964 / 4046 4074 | 1.10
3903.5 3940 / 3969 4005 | 1.07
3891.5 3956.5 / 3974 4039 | 1.08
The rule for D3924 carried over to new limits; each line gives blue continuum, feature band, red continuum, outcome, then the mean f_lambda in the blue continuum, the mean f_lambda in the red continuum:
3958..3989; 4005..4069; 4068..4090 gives -3.4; 17.2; 19.5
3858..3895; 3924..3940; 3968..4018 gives 1.5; 19.1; 18.5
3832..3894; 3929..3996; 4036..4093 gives 2.9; 18.3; 19.6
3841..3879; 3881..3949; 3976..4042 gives 3.4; 19.1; 19.2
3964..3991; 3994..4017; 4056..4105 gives -1.5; 17.3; 19.2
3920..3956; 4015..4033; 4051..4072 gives 0.0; 18.6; 20.1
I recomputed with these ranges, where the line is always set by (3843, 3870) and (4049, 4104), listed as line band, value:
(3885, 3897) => 0.05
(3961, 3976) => 0.19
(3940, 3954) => -0.02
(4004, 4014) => 0.06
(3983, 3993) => 0.00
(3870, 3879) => 0.02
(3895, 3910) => 0.05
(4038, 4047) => -0.03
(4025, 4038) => 0.00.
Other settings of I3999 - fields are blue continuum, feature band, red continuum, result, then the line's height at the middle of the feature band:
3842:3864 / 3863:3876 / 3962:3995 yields -1.1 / 18.5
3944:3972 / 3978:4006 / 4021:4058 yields -0.1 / 19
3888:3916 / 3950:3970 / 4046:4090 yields 1.0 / 19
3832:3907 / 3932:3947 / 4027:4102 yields 0.8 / 18.7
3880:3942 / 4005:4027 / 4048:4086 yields 0.0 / 19.1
